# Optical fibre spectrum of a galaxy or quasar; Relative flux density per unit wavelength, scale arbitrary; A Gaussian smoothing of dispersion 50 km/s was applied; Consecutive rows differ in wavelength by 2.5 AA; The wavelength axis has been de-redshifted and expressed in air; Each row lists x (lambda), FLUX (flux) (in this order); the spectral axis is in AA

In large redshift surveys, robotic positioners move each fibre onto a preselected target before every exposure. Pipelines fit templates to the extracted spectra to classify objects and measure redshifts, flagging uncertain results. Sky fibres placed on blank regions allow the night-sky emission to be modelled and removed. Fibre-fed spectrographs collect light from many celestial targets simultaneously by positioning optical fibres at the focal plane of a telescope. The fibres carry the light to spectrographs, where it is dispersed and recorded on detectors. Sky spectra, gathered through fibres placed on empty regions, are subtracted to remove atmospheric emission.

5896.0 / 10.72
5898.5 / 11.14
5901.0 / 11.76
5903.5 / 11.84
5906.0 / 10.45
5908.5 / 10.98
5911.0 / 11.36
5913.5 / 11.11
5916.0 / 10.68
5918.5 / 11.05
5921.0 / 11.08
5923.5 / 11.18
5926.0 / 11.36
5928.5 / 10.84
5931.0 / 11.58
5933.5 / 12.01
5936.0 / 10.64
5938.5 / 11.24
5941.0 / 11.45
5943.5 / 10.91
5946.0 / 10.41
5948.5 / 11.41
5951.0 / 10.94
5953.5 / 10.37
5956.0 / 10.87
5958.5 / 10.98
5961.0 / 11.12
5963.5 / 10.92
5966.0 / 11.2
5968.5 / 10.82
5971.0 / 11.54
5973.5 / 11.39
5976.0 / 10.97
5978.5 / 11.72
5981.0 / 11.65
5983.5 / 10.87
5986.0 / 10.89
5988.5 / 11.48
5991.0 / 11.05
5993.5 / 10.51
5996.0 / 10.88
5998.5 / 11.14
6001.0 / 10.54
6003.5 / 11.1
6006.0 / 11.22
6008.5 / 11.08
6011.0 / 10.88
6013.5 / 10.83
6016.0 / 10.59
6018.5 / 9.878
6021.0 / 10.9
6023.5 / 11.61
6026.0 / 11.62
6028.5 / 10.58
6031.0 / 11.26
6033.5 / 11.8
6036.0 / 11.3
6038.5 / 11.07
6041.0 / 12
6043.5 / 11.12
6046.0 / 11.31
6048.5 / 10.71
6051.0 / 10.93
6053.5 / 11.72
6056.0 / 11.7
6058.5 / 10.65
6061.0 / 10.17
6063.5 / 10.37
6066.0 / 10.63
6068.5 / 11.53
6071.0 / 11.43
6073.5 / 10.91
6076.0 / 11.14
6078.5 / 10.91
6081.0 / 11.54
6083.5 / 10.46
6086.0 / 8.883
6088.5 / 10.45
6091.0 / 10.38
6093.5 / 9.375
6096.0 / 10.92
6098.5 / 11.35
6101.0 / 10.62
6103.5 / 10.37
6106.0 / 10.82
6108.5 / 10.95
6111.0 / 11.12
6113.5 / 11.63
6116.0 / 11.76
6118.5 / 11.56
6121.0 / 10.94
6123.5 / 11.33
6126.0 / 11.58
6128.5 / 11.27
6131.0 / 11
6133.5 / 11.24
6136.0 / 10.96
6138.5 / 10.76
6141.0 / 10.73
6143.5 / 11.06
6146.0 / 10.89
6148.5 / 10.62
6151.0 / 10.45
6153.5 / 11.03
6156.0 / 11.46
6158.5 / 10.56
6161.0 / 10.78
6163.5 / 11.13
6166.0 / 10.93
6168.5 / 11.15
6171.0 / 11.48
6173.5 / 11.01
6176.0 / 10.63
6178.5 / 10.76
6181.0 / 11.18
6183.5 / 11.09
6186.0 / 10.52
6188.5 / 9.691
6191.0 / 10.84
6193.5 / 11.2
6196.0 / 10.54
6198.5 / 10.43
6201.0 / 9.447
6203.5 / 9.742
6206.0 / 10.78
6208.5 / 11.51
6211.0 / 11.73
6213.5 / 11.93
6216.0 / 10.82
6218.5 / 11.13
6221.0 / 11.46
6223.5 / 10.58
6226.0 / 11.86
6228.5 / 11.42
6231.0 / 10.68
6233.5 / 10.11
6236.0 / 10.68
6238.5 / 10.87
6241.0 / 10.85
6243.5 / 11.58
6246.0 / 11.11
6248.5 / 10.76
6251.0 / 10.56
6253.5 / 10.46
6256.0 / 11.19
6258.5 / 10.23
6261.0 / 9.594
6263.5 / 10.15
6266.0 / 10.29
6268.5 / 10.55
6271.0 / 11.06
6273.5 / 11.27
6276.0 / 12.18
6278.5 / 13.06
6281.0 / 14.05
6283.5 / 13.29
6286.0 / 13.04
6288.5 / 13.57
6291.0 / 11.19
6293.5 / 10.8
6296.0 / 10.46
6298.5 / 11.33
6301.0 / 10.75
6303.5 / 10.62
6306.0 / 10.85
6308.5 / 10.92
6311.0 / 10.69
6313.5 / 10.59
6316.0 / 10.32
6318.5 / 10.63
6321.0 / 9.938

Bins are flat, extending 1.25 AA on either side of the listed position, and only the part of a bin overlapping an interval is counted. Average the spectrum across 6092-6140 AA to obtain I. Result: 11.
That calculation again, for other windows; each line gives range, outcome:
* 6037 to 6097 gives 10.8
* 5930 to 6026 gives 11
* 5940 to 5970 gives 11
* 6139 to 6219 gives 10.8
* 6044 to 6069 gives 11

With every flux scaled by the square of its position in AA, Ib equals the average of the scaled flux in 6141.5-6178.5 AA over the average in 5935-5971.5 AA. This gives 1.1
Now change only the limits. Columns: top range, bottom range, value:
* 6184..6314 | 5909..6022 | 1.10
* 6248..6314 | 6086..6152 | 1.09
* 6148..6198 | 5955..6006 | 1.04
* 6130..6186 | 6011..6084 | 1.03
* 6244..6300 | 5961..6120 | 1.12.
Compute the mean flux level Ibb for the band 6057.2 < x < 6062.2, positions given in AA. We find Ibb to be 10.4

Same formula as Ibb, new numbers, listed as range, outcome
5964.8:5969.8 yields 11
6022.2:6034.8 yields 11.4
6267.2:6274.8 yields 11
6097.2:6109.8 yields 10.8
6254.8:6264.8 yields 10.3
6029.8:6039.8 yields 11.4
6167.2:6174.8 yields 11.2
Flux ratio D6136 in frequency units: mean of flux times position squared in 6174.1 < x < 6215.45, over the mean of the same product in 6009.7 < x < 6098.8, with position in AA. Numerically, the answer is 1.03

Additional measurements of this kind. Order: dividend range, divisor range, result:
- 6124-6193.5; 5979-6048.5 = 1.03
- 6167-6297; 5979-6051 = 1.08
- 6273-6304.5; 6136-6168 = 1.15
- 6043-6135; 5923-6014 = 1.03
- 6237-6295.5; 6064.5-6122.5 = 1.11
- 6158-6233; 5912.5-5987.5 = 1.06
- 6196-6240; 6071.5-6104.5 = 1.07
